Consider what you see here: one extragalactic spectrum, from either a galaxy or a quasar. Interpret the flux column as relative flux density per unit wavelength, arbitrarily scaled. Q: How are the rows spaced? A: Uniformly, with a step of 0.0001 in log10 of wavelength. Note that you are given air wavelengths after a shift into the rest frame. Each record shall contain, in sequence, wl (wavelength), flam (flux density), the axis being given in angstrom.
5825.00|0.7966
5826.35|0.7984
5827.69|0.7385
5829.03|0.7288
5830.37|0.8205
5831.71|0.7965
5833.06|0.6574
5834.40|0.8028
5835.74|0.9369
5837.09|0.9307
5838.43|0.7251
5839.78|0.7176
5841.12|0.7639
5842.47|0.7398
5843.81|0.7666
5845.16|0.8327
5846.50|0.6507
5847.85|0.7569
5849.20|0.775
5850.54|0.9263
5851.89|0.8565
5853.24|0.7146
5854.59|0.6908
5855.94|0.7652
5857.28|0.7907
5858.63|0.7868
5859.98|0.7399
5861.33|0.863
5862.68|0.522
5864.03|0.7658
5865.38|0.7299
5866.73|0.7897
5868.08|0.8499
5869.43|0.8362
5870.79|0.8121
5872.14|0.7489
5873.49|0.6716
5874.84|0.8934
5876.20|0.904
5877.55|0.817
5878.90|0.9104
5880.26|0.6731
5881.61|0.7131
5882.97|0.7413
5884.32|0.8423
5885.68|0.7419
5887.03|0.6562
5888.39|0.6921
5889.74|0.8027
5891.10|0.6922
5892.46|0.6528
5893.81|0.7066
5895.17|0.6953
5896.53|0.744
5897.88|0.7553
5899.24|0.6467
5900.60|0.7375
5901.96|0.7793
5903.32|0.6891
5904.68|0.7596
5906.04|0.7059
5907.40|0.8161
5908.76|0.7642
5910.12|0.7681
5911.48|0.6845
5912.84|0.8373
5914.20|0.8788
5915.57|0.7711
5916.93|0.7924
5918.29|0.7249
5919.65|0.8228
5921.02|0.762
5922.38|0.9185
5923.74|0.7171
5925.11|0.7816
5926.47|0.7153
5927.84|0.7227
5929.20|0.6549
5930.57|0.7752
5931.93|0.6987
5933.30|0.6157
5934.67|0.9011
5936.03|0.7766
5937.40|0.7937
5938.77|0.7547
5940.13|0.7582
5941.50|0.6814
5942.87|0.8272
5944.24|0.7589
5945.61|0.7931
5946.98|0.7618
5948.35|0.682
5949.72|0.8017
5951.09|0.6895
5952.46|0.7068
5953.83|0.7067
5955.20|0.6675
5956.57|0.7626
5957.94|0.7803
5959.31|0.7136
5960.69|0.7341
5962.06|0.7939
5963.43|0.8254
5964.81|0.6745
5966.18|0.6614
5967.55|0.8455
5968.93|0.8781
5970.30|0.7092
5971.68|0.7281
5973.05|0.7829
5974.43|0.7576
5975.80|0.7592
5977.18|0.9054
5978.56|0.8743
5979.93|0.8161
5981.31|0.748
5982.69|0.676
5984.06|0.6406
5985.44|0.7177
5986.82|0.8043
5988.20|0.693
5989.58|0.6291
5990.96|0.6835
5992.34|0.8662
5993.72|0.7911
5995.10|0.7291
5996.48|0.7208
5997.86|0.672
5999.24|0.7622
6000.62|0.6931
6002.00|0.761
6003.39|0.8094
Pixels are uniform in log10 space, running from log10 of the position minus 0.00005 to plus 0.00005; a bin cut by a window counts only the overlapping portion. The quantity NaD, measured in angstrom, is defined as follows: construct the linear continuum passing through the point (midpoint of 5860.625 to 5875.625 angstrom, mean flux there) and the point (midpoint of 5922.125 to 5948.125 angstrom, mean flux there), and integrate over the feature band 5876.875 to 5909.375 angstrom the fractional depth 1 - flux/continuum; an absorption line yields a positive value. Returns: 1.1 angstrom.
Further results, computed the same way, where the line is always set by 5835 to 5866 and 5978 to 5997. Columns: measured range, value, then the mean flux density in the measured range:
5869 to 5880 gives -0.74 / 0.818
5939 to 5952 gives 0.02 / 0.75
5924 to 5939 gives 0.21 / 0.743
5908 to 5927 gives -0.63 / 0.782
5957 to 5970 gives -0.33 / 0.766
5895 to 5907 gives 0.53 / 0.727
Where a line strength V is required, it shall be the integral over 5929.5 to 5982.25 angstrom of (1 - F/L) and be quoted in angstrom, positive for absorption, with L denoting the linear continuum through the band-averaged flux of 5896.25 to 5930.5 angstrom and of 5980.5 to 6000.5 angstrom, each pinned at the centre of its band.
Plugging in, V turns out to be -1.5 angstrom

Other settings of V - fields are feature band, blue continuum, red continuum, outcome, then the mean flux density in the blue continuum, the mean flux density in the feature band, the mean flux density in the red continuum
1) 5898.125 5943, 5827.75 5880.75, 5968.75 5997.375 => 0.57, 0.781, 0.758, 0.755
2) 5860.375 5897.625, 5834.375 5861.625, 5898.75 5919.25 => 0.70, 0.786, 0.758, 0.759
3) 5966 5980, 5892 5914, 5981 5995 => -1.34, 0.738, 0.796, 0.724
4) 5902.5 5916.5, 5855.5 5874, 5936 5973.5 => -0.20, 0.763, 0.768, 0.751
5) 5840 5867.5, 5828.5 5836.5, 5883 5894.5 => 0.22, 0.793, 0.761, 0.725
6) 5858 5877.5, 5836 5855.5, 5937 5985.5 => -0.19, 0.778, 0.781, 0.755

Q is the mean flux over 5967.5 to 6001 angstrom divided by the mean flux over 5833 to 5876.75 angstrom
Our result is 1.0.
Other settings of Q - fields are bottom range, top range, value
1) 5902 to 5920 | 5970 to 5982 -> 1.02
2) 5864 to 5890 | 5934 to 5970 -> 0.97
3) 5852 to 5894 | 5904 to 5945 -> 1.01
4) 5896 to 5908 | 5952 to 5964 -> 1.01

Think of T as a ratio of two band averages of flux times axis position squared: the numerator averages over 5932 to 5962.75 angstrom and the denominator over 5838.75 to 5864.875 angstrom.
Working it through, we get 1.02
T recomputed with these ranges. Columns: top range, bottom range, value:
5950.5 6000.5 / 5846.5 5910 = 1.02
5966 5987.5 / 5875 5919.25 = 1.05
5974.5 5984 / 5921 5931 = 1.06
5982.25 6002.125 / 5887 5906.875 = 1.04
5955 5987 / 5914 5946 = 1.01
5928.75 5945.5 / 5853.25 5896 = 1.01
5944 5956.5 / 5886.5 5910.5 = 1.02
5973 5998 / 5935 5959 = 1.02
